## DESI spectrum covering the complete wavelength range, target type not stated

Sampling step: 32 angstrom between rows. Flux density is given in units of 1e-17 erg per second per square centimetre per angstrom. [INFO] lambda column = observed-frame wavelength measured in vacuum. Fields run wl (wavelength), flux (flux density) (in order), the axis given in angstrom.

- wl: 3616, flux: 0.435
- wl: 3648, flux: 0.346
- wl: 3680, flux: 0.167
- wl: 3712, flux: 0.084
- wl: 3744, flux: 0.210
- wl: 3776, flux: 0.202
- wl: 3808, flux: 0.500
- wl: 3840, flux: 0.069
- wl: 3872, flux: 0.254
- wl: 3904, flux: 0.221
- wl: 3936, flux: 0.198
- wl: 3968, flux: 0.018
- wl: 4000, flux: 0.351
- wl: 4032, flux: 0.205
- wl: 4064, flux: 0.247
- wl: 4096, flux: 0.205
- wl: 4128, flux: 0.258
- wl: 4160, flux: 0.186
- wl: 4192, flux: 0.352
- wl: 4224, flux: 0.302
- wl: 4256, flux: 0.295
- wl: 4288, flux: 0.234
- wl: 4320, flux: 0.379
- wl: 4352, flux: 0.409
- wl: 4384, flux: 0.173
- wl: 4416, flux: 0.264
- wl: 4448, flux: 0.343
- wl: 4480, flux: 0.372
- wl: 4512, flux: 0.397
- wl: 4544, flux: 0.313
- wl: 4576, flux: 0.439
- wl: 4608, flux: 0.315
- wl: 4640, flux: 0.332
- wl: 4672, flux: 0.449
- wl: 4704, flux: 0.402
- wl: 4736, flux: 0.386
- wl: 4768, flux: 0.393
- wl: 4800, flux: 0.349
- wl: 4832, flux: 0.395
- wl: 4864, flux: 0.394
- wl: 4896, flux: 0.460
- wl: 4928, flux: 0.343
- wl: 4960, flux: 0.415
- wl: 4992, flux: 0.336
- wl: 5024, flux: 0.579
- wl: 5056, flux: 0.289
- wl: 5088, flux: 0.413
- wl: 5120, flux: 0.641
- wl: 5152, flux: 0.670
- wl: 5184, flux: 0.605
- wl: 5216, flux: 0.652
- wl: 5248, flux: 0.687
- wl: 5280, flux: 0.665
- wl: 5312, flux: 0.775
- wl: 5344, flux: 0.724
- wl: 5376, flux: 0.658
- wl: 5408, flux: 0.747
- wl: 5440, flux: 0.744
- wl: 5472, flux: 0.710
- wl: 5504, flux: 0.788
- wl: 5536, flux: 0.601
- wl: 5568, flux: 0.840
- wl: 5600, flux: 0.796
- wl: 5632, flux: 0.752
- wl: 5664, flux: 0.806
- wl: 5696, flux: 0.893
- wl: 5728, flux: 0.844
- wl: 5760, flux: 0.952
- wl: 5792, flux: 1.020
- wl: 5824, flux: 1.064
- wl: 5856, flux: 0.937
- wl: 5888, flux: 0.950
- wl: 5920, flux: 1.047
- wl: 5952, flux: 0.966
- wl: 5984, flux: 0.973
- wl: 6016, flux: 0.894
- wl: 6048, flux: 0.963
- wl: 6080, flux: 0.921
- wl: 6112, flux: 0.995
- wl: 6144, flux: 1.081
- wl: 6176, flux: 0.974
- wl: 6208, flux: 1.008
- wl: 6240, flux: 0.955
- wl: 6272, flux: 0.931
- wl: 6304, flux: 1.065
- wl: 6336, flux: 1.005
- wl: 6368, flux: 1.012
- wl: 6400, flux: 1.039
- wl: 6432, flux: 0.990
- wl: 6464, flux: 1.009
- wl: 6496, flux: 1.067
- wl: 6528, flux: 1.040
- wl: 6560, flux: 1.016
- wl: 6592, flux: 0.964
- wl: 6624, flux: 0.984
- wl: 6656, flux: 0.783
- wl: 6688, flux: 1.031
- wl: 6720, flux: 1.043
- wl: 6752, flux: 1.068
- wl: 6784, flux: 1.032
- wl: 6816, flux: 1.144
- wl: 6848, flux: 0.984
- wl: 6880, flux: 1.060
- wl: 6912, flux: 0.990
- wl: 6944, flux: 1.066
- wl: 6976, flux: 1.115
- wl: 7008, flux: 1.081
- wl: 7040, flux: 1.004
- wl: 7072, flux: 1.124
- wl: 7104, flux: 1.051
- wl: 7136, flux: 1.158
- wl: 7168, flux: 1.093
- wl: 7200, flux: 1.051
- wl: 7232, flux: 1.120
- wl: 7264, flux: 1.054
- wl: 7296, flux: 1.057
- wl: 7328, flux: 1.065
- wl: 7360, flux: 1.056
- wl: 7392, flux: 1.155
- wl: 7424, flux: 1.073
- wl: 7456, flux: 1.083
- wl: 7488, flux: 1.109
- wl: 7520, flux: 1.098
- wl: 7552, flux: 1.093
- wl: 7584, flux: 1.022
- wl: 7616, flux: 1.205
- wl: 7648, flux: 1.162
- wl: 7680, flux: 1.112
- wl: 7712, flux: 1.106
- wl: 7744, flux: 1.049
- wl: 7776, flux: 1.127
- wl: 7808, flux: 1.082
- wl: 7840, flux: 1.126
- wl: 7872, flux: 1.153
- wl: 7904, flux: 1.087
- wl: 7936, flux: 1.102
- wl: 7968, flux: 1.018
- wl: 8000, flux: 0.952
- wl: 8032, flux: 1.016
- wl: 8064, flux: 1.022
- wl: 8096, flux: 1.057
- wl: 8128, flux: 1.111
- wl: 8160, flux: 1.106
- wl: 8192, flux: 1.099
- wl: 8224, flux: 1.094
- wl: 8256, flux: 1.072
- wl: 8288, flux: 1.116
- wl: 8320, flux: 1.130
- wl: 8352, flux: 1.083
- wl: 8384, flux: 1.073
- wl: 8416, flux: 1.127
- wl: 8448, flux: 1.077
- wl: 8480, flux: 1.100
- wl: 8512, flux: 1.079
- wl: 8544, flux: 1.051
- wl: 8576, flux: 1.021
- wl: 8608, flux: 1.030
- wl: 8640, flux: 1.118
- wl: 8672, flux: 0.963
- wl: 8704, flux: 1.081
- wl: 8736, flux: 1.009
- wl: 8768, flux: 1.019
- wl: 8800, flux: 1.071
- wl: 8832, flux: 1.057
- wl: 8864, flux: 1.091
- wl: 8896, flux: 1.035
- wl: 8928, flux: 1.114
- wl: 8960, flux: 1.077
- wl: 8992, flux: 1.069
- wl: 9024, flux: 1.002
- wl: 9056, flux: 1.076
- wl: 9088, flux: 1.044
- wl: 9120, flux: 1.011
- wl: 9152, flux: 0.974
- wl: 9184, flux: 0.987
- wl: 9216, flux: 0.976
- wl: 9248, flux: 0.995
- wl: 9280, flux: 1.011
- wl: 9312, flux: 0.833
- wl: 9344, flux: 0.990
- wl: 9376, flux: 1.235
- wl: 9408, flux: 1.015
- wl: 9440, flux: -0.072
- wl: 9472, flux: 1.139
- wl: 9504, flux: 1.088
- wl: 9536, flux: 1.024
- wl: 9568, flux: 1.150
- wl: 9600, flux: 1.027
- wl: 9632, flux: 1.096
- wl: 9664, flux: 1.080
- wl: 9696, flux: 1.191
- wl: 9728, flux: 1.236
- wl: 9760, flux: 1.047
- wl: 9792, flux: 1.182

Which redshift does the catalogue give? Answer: 0.285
